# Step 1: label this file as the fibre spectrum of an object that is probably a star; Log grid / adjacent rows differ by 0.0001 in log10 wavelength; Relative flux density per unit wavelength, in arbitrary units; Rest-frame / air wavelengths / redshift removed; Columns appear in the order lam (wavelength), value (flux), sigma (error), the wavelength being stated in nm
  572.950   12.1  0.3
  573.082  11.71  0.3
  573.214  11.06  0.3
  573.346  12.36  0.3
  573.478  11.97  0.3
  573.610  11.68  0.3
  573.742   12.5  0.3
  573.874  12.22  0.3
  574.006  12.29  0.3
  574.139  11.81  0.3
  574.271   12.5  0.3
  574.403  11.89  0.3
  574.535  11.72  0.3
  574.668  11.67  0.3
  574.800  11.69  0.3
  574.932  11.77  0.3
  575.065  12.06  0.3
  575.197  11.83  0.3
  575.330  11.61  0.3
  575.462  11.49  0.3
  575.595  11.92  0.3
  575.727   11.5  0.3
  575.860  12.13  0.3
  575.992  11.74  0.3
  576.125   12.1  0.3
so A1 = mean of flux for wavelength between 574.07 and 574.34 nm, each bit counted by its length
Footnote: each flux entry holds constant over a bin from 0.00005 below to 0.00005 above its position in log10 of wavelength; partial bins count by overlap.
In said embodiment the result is 12.1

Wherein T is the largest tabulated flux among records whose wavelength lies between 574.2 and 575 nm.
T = 12.5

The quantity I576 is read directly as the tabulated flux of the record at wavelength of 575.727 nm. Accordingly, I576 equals 11.5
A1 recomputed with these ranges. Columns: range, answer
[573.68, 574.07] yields 12.3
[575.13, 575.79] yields 11.7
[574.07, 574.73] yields 11.9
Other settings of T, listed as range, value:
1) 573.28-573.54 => 12.36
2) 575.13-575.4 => 11.83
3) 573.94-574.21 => 12.29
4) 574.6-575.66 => 12.06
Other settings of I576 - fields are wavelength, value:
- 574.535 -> 11.72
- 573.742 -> 12.5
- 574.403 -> 11.89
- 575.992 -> 11.74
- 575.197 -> 11.83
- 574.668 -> 11.67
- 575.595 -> 11.92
